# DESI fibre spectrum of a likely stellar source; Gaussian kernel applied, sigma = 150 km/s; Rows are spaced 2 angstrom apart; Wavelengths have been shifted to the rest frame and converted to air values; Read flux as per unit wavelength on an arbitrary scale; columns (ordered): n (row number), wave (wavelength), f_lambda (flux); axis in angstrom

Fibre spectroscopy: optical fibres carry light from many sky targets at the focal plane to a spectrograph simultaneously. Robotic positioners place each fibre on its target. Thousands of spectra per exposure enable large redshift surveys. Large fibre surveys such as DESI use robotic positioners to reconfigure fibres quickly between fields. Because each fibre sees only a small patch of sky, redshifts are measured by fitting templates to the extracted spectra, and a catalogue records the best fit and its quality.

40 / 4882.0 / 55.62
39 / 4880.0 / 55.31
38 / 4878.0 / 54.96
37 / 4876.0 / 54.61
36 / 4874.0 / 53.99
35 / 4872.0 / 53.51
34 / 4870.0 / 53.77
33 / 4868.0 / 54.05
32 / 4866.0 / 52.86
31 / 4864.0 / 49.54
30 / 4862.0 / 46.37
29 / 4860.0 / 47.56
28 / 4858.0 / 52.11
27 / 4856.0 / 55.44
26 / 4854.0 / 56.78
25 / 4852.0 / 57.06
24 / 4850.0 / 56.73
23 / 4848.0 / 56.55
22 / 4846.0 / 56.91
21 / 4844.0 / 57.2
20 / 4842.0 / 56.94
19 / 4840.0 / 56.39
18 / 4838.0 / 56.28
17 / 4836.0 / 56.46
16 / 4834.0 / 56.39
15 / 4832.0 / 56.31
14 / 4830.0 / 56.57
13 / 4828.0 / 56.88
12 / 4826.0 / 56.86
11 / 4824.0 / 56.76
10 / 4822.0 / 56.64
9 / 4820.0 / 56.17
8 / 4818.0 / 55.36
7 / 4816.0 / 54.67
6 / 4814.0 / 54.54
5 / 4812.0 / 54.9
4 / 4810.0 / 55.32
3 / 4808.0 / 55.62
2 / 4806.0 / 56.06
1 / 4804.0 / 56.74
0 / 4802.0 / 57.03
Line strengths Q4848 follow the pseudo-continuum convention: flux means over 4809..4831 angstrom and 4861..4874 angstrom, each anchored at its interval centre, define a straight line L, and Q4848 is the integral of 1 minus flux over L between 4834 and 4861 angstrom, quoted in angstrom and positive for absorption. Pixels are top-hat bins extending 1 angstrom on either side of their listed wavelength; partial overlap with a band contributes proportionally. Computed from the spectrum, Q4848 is -1.0 angstrom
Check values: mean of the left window 55.9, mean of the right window 51.9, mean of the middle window 55.6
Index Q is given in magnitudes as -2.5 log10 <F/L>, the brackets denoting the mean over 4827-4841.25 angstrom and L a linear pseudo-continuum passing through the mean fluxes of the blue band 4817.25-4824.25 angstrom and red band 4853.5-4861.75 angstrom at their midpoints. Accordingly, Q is -0.03 mag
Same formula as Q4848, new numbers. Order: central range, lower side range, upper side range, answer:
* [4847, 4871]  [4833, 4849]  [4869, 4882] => 1.0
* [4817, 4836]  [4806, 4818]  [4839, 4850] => -0.2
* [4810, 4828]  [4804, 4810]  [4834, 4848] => 0.1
